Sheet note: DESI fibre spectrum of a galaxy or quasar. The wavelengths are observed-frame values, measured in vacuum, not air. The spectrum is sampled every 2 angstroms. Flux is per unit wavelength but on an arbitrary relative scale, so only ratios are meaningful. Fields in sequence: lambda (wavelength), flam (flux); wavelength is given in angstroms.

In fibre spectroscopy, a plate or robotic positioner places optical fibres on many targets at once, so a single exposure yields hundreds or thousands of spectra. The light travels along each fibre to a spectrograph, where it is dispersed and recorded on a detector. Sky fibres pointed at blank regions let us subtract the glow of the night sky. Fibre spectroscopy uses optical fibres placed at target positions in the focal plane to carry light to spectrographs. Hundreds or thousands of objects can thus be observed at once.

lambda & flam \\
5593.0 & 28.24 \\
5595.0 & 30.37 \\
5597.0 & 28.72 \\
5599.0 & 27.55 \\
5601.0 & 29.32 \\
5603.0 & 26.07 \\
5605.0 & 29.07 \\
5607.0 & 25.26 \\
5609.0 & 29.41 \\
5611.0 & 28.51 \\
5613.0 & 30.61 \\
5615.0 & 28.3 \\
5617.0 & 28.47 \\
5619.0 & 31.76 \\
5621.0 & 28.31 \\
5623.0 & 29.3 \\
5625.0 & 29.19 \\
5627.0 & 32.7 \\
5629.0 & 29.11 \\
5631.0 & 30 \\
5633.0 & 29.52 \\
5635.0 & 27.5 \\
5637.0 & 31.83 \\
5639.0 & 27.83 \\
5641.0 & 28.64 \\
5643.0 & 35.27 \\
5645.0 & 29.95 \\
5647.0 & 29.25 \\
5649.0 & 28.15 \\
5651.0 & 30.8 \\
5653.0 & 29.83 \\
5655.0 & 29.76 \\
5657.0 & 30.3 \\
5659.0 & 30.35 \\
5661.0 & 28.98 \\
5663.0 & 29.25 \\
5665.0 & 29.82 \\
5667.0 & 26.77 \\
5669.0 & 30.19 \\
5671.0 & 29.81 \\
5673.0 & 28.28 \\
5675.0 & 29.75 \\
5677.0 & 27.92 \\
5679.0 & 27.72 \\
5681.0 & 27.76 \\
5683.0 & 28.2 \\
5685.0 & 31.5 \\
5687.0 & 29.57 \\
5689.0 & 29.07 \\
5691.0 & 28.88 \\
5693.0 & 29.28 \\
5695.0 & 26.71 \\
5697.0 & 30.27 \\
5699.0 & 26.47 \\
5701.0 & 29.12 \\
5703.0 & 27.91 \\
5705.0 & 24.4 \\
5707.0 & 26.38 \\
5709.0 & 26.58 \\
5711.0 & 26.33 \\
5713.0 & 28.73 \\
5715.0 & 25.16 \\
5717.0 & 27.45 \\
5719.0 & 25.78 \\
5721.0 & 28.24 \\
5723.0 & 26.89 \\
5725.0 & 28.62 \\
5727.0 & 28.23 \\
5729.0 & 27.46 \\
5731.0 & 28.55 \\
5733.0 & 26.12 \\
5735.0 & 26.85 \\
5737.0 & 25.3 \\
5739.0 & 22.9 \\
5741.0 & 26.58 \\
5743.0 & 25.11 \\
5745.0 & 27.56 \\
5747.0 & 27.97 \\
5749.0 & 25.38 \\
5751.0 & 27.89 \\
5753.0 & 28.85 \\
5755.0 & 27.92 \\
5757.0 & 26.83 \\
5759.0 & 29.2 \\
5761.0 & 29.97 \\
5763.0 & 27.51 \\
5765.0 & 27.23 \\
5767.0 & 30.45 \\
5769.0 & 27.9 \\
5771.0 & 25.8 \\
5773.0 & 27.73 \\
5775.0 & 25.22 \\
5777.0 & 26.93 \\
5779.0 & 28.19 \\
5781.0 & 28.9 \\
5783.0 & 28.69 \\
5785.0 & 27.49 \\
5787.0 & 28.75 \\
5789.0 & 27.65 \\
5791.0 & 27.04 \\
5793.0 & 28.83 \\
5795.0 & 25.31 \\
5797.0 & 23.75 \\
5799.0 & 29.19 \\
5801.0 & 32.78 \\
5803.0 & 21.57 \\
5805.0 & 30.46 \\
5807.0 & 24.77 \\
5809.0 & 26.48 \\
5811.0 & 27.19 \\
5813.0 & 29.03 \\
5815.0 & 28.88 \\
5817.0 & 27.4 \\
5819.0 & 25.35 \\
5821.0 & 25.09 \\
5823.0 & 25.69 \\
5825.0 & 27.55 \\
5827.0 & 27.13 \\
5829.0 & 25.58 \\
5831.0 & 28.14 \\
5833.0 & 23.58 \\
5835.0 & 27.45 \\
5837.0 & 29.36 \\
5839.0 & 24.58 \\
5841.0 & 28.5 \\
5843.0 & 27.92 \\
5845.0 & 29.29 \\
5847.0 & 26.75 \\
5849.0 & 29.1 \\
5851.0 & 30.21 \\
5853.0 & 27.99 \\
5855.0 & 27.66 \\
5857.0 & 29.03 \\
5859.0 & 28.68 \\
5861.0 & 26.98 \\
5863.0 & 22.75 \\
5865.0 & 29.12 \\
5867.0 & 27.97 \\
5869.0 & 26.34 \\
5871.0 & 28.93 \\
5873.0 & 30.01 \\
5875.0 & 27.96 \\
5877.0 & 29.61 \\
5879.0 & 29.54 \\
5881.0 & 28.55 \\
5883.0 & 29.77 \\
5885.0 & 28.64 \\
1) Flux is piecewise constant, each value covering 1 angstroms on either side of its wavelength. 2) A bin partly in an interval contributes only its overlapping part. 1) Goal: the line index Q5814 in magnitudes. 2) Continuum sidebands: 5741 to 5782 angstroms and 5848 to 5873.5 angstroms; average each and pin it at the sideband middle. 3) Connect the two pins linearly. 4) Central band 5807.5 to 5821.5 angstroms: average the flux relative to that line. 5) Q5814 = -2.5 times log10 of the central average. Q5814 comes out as 0.031 mag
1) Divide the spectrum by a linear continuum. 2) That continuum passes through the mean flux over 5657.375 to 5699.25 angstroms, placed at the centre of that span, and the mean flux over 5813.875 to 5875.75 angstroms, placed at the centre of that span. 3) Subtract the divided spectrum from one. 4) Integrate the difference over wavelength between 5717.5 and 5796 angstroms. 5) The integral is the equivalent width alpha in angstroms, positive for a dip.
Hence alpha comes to 2.39 angstroms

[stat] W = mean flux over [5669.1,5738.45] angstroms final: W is 27.8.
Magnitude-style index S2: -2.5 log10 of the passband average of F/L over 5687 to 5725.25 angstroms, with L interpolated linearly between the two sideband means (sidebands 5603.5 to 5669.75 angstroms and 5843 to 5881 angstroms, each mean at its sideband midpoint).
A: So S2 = 0.06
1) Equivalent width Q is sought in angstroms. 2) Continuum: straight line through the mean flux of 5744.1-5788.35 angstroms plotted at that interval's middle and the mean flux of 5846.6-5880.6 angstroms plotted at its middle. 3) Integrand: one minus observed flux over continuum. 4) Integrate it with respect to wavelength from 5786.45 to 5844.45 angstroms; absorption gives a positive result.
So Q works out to 1.9 angstroms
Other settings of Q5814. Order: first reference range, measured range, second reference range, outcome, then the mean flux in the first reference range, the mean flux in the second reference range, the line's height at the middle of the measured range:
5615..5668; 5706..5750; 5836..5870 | 0.085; 29.7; 27.8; 28.9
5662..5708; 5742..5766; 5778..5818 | 0.013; 28.5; 27.6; 28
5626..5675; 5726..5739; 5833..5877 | 0.087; 29.7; 27.9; 29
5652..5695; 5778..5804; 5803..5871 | 0.010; 29.1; 27.3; 27.8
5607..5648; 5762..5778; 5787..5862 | 0.026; 29.7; 27.4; 28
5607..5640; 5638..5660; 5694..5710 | -0.049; 29.4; 27.2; 28.7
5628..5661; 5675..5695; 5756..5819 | 0.015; 29.9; 27.6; 29.2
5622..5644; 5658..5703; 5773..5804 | 0.014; 30.1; 27.4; 29.3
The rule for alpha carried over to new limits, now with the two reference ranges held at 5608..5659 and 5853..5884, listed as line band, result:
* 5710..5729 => 1.2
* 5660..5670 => 0.2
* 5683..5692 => -0.1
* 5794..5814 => 1.1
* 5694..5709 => 1.0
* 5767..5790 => 0.9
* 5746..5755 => 0.4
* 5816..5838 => 1.5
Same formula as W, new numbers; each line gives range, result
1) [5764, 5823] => 27.4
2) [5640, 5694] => 29.4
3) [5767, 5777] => 27.1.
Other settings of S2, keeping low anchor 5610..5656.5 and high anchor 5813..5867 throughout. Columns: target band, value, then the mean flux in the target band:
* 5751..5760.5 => 0.00 mag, 28.3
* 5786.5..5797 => 0.03 mag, 27.1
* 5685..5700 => 0.01 mag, 28.8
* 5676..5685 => 0.03 mag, 28.3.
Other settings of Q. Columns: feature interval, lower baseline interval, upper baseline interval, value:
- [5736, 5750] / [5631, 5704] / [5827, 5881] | 1.4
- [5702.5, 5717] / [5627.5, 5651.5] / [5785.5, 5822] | 1.1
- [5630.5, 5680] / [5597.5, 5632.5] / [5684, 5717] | -1.8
